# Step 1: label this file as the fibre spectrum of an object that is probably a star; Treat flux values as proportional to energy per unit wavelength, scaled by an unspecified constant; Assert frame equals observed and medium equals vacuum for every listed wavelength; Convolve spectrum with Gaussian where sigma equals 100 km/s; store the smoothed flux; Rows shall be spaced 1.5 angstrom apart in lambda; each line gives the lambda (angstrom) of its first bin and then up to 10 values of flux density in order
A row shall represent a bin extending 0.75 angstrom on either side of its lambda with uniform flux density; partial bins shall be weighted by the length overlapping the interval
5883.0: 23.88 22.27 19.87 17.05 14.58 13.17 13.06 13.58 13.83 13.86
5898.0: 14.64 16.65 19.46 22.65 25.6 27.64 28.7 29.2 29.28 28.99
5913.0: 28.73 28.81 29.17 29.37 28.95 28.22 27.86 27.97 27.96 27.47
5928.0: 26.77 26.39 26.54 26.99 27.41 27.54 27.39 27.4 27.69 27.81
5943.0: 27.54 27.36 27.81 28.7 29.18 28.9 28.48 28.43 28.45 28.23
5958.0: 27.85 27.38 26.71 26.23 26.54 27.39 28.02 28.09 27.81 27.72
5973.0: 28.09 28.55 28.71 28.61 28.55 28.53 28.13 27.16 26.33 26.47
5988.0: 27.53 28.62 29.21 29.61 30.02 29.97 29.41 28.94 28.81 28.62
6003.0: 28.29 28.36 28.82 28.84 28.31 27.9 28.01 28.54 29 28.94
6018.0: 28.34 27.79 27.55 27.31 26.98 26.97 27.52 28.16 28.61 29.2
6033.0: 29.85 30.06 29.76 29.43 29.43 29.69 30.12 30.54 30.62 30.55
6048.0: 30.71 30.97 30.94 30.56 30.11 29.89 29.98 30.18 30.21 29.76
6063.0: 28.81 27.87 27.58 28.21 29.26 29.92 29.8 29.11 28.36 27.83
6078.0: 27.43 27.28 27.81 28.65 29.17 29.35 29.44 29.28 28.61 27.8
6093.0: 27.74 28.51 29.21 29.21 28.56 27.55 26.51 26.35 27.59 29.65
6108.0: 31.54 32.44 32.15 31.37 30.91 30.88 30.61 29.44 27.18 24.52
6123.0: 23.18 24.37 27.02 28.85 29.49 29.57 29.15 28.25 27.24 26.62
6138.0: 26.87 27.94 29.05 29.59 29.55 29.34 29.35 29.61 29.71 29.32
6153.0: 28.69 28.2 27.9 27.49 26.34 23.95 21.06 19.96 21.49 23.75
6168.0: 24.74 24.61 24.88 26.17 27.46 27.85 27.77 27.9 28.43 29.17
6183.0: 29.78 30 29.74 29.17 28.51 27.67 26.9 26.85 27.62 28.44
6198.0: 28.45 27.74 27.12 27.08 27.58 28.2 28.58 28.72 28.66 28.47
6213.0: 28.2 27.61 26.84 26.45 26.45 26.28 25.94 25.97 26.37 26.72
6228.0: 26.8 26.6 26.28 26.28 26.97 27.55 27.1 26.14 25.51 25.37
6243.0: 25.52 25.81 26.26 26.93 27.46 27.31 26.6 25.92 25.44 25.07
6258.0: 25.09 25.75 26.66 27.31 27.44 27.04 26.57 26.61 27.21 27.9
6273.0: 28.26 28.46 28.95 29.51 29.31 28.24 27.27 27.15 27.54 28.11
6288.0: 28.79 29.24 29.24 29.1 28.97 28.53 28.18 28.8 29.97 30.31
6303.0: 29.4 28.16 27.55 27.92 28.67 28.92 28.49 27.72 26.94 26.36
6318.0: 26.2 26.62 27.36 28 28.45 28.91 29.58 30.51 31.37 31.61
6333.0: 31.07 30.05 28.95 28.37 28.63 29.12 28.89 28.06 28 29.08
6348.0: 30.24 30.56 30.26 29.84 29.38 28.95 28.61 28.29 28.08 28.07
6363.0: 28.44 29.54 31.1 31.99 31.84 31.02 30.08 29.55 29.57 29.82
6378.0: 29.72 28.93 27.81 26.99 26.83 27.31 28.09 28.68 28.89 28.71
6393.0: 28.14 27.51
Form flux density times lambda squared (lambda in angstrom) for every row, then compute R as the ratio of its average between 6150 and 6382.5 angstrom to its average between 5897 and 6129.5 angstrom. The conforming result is 1.1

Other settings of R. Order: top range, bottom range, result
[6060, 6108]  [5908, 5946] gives 1.08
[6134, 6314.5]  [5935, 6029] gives 1.06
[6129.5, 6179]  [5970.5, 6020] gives 1.00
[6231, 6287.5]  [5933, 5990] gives 1.07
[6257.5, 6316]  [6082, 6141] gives 1.04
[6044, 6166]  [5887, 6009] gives 1.13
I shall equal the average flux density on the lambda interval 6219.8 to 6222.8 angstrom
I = 26.1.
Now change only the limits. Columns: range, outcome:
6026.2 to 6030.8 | 28.1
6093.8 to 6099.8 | 28.9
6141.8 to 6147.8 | 29.5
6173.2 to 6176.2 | 27.6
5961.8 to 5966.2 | 26.7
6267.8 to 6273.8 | 27.5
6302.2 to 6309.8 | 28.4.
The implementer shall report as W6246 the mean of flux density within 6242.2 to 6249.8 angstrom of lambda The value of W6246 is 26.4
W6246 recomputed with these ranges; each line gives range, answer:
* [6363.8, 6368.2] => 30.9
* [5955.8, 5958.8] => 28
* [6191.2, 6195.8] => 27.1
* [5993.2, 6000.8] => 29.4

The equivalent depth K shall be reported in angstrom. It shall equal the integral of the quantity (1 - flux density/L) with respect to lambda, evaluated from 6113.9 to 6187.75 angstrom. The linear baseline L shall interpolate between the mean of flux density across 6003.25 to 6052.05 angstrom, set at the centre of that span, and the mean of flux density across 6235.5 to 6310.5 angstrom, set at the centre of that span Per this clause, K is 2.2 angstrom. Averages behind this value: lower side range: 29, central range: 27.4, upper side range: 27.6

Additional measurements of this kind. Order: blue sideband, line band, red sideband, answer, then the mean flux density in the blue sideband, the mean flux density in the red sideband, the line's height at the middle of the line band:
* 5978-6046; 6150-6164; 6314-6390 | 1.3 angstrom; 28.6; 29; 28.8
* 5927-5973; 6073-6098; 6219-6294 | -1.0 angstrom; 27.6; 27.1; 27.4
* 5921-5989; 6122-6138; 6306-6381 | 0.6 angstrom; 27.7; 29.1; 28.3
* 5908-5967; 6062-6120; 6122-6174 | -3.9 angstrom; 27.9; 26.9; 27.1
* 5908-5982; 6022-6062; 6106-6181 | -2.5 angstrom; 28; 27.7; 27.8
